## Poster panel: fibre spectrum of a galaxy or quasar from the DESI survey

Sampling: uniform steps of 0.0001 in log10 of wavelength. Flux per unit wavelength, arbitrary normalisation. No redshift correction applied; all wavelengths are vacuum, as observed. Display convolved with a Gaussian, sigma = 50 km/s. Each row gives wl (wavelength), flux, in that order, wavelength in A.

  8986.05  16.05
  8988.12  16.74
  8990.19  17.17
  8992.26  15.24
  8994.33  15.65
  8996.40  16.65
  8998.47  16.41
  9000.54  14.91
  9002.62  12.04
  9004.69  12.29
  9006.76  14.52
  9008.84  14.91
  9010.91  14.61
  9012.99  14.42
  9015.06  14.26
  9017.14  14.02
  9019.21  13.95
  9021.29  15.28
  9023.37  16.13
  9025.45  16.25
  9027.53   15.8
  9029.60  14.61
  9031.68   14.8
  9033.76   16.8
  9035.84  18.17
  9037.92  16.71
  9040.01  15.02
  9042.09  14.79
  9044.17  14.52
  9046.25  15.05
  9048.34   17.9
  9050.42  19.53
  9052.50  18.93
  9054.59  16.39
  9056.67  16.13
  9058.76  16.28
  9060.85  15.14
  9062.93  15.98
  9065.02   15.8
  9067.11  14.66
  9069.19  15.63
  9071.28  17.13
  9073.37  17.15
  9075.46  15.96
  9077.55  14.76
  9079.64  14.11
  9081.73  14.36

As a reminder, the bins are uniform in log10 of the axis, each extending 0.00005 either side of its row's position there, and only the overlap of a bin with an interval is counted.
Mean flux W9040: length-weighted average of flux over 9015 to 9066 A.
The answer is 16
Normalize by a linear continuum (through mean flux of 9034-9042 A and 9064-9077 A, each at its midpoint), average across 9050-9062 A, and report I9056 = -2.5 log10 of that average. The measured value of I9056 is -0.048 mag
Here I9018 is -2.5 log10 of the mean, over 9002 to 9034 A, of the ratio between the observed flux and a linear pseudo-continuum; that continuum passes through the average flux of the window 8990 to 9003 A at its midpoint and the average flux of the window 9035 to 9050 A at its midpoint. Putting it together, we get 0.082 mag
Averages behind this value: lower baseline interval 15.5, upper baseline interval 16.1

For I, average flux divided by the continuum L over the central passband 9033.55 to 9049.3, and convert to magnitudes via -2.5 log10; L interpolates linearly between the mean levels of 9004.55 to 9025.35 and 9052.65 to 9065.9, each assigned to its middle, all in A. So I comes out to -0.04 mag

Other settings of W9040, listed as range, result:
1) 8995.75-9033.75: 14.8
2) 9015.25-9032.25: 15.1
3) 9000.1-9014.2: 13.9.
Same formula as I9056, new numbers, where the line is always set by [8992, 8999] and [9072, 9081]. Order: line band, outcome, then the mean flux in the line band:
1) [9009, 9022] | 0.11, 14.4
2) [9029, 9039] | -0.03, 16.3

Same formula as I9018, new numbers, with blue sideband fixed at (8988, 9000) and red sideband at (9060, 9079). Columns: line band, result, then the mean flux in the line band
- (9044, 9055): -0.091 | 17.3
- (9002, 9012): 0.175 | 13.7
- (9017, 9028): 0.052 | 15.3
